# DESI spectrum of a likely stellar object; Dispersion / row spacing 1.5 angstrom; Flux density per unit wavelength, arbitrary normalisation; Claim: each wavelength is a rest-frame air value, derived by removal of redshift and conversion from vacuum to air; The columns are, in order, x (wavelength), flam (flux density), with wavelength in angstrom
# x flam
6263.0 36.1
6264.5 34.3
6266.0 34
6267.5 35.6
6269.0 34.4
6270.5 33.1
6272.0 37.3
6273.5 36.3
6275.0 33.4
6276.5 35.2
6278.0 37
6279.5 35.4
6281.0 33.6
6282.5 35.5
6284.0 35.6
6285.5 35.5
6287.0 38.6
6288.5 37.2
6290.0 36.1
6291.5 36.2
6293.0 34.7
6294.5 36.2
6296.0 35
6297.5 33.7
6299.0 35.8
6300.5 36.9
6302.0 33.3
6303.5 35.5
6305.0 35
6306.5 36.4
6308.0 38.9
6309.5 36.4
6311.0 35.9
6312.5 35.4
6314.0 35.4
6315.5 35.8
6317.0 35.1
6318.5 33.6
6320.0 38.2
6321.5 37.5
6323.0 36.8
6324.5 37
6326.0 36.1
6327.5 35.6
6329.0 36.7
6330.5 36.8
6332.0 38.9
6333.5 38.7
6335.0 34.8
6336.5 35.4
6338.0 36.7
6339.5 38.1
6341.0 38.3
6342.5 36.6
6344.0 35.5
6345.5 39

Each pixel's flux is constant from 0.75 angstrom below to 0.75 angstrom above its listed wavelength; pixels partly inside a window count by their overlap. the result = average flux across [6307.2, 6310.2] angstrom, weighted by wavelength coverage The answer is 37.6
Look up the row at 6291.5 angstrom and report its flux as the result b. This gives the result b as 36.2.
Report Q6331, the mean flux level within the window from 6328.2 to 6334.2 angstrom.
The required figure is 37.7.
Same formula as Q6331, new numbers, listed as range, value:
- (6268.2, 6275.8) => 34.9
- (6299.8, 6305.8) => 35.2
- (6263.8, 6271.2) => 34.3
